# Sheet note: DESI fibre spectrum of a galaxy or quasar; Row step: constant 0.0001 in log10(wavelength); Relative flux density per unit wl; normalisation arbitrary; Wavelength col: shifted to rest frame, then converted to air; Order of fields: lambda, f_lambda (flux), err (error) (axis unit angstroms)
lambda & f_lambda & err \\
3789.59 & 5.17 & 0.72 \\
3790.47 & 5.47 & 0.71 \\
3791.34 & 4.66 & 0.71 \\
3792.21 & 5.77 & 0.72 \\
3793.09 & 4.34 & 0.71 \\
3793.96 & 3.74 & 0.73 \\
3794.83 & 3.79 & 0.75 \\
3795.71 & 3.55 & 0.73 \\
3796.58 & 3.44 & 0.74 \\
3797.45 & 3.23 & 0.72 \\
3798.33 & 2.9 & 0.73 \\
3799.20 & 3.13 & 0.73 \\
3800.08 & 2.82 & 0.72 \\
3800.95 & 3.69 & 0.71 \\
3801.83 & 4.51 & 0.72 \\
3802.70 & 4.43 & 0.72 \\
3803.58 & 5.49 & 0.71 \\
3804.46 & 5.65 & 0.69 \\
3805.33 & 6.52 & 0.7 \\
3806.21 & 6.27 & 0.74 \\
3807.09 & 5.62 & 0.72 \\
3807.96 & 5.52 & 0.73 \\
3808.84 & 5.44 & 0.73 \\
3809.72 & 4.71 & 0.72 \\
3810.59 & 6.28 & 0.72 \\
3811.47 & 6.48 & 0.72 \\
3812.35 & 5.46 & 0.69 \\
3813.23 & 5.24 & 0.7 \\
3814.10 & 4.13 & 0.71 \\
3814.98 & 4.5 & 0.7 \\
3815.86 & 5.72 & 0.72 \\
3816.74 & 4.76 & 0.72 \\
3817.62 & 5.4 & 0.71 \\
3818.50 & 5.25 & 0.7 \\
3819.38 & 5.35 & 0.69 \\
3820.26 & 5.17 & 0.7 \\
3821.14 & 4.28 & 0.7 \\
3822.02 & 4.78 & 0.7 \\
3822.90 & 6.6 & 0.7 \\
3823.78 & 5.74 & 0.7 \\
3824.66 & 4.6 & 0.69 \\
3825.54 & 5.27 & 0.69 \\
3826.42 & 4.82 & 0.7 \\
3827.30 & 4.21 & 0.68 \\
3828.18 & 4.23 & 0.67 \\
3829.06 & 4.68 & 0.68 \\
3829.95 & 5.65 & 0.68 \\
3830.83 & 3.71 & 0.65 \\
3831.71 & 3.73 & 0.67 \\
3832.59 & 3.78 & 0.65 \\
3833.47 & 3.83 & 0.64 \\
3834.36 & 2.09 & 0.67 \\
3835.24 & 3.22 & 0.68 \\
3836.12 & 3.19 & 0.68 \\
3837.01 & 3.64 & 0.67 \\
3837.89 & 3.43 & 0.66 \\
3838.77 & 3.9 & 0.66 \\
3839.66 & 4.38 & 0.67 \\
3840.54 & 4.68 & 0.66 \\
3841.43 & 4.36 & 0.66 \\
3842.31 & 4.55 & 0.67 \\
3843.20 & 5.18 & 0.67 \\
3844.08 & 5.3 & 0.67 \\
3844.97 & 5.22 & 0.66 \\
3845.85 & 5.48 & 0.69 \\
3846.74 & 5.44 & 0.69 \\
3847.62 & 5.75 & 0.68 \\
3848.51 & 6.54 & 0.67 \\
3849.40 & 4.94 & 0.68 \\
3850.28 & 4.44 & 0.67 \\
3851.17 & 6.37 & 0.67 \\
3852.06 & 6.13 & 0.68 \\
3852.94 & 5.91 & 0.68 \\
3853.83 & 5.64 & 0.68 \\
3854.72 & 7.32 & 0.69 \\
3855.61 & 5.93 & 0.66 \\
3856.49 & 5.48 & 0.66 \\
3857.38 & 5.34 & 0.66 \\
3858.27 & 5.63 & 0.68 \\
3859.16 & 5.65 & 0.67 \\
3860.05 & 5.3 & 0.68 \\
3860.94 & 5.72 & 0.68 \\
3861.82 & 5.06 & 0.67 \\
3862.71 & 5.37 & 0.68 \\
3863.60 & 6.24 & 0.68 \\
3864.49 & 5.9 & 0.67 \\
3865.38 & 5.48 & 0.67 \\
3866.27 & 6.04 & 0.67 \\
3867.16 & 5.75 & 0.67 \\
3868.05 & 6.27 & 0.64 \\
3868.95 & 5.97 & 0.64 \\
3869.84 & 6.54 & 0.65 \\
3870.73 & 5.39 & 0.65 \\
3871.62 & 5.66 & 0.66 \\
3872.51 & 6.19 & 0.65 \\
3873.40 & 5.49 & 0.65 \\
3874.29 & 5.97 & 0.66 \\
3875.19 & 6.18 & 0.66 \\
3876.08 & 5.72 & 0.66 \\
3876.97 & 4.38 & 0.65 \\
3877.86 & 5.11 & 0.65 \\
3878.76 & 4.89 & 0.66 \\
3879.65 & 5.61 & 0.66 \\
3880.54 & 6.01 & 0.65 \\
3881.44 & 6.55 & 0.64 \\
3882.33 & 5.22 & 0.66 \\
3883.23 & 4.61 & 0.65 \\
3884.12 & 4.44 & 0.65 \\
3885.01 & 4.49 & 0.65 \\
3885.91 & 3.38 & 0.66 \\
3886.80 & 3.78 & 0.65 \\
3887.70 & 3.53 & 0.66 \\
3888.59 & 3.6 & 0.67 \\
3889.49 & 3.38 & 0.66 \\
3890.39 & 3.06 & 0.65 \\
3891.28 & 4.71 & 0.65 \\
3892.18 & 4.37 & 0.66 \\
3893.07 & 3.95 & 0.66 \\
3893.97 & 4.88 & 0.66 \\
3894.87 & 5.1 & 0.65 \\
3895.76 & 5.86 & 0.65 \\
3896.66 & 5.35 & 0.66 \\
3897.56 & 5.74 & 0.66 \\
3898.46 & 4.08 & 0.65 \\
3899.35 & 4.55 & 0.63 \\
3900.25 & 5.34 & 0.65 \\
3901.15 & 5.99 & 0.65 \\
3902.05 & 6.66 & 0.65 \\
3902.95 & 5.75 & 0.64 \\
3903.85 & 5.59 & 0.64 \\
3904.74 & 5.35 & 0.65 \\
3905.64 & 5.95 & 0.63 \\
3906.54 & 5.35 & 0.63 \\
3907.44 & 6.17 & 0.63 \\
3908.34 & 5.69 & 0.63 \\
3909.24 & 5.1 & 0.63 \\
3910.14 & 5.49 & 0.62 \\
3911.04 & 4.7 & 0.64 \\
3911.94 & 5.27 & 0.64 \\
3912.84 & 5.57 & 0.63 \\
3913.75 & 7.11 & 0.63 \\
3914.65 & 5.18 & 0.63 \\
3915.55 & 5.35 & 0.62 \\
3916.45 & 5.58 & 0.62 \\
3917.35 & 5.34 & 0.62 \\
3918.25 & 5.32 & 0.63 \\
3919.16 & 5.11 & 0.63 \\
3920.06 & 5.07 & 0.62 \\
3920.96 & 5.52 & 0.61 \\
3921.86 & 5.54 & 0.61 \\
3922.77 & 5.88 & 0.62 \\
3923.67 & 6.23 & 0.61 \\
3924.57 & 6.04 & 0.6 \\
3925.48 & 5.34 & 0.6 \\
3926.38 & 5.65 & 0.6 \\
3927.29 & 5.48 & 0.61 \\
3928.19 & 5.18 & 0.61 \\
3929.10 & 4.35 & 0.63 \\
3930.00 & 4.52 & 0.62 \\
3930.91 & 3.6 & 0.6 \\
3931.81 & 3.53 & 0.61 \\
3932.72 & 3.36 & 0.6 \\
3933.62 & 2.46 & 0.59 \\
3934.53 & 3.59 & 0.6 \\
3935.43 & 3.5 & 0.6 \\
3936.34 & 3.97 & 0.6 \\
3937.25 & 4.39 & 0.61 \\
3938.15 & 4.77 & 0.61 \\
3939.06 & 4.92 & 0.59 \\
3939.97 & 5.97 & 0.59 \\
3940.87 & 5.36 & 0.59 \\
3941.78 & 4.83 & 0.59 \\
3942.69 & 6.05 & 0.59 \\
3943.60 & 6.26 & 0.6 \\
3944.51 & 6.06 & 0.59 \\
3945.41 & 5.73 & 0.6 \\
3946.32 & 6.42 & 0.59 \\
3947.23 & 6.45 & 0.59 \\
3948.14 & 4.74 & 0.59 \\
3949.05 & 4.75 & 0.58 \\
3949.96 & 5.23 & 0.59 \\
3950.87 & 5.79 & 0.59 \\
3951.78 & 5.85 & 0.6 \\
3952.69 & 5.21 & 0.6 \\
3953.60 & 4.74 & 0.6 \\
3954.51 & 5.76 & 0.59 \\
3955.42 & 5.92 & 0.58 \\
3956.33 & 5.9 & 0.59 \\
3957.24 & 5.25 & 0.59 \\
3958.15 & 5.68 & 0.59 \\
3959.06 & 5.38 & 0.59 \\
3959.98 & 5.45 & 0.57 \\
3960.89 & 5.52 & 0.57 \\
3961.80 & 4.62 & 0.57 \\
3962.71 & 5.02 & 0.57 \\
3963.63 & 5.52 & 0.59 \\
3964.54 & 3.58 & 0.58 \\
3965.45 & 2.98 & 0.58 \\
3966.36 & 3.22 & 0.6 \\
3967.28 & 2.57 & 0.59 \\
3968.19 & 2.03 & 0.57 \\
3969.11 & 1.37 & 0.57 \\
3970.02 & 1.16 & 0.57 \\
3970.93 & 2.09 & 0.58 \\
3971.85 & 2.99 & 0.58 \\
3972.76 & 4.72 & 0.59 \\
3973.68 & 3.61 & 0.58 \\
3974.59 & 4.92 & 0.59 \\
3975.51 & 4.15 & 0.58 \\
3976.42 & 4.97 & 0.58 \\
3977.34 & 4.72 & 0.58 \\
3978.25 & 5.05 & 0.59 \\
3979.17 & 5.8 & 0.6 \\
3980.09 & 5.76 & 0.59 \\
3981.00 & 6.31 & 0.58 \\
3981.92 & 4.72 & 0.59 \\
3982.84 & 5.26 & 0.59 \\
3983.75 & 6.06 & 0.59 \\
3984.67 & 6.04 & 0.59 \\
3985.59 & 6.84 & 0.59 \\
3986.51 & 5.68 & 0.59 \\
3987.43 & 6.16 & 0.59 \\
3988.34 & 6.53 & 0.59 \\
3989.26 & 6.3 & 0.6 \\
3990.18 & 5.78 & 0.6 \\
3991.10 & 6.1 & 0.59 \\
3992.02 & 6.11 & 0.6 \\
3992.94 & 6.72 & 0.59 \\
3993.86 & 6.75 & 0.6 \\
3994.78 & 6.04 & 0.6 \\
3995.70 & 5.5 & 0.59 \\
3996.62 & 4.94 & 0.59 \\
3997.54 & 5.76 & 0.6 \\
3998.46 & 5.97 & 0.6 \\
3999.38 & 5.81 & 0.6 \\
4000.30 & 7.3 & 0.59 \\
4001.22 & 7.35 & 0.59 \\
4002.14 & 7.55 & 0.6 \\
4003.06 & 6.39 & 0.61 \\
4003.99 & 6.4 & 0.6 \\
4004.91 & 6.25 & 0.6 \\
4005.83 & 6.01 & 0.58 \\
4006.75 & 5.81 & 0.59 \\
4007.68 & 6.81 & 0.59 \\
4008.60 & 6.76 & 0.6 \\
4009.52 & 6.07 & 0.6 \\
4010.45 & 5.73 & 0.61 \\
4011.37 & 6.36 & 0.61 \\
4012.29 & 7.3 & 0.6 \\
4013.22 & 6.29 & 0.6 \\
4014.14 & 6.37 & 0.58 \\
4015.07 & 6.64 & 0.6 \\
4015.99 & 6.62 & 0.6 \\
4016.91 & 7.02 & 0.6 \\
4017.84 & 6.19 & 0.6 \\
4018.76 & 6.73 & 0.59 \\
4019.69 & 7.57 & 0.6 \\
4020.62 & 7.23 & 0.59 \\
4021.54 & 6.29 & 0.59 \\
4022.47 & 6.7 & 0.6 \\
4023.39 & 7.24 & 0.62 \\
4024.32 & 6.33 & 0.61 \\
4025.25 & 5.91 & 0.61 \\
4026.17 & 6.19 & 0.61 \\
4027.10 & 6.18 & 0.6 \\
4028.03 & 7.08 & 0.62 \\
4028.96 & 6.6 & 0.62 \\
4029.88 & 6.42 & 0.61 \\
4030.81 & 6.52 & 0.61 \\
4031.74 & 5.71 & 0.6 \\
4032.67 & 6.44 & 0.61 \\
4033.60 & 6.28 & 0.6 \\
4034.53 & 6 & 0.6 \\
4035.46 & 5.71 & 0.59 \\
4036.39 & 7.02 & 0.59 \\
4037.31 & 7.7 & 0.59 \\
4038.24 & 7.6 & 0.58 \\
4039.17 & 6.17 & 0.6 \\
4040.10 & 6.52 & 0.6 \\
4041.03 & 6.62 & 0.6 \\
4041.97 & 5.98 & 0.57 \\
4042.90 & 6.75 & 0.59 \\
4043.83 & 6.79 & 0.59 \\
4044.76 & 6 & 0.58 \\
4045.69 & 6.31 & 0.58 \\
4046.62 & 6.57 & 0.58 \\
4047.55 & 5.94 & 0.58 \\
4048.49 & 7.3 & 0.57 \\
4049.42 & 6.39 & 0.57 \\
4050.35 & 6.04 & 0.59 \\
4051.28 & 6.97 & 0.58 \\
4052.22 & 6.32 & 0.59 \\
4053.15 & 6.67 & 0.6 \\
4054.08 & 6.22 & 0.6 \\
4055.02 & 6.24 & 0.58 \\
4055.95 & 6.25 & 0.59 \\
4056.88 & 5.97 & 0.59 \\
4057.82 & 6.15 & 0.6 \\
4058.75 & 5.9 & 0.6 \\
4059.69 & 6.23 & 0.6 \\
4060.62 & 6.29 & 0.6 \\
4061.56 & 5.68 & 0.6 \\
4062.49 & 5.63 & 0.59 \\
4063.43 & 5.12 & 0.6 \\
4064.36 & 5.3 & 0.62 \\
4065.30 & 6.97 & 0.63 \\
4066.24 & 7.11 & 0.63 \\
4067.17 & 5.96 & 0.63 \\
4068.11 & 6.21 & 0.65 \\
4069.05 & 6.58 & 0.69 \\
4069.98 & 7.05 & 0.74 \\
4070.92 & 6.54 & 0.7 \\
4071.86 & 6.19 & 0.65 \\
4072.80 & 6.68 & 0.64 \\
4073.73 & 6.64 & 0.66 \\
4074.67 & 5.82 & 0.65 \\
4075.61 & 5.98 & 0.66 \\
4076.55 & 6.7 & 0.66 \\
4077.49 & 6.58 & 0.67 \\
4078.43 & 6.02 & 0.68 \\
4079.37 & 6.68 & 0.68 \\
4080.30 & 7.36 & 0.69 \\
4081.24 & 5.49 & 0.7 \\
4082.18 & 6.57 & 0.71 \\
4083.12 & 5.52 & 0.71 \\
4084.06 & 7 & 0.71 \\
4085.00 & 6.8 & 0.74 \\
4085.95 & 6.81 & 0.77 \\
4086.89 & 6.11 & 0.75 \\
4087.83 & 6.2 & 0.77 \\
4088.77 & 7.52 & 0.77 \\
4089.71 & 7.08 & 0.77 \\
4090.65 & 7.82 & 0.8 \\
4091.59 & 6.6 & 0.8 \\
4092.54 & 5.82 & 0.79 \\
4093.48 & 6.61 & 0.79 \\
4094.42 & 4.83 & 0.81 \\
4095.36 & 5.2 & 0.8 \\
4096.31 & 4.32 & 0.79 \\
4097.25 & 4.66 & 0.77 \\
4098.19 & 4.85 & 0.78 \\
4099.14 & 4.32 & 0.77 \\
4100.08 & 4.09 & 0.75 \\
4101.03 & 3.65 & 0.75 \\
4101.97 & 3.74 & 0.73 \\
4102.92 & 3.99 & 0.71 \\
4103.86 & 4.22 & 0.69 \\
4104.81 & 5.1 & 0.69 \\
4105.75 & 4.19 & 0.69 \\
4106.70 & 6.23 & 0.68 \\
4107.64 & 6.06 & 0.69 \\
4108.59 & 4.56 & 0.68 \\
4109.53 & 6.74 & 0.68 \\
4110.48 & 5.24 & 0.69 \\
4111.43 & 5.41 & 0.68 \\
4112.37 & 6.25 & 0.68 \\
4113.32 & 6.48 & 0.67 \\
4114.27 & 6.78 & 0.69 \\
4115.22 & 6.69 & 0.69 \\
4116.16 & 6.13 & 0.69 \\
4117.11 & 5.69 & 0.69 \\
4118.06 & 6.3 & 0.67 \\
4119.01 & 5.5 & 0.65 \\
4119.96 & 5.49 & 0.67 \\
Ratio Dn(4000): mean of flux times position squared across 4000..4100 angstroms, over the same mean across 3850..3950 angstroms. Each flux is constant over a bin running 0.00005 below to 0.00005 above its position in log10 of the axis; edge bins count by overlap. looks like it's 1.3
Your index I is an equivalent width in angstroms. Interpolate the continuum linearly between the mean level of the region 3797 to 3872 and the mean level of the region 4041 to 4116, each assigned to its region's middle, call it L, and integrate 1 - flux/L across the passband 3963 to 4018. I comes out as 2.2 angstroms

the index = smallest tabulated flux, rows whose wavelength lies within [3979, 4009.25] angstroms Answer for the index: 4.72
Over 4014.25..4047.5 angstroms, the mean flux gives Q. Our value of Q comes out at 6.55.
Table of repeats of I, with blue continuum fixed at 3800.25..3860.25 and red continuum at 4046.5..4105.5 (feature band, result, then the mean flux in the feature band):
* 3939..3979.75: 5.7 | 4.76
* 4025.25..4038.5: -1.5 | 6.5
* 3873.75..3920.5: 1.4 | 5.13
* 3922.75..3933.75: 1.3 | 4.76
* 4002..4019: -2.1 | 6.47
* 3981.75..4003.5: -1.9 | 6.17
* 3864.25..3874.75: -1.4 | 5.88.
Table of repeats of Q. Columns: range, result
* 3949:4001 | 5.1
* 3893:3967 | 5.18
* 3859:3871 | 5.77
